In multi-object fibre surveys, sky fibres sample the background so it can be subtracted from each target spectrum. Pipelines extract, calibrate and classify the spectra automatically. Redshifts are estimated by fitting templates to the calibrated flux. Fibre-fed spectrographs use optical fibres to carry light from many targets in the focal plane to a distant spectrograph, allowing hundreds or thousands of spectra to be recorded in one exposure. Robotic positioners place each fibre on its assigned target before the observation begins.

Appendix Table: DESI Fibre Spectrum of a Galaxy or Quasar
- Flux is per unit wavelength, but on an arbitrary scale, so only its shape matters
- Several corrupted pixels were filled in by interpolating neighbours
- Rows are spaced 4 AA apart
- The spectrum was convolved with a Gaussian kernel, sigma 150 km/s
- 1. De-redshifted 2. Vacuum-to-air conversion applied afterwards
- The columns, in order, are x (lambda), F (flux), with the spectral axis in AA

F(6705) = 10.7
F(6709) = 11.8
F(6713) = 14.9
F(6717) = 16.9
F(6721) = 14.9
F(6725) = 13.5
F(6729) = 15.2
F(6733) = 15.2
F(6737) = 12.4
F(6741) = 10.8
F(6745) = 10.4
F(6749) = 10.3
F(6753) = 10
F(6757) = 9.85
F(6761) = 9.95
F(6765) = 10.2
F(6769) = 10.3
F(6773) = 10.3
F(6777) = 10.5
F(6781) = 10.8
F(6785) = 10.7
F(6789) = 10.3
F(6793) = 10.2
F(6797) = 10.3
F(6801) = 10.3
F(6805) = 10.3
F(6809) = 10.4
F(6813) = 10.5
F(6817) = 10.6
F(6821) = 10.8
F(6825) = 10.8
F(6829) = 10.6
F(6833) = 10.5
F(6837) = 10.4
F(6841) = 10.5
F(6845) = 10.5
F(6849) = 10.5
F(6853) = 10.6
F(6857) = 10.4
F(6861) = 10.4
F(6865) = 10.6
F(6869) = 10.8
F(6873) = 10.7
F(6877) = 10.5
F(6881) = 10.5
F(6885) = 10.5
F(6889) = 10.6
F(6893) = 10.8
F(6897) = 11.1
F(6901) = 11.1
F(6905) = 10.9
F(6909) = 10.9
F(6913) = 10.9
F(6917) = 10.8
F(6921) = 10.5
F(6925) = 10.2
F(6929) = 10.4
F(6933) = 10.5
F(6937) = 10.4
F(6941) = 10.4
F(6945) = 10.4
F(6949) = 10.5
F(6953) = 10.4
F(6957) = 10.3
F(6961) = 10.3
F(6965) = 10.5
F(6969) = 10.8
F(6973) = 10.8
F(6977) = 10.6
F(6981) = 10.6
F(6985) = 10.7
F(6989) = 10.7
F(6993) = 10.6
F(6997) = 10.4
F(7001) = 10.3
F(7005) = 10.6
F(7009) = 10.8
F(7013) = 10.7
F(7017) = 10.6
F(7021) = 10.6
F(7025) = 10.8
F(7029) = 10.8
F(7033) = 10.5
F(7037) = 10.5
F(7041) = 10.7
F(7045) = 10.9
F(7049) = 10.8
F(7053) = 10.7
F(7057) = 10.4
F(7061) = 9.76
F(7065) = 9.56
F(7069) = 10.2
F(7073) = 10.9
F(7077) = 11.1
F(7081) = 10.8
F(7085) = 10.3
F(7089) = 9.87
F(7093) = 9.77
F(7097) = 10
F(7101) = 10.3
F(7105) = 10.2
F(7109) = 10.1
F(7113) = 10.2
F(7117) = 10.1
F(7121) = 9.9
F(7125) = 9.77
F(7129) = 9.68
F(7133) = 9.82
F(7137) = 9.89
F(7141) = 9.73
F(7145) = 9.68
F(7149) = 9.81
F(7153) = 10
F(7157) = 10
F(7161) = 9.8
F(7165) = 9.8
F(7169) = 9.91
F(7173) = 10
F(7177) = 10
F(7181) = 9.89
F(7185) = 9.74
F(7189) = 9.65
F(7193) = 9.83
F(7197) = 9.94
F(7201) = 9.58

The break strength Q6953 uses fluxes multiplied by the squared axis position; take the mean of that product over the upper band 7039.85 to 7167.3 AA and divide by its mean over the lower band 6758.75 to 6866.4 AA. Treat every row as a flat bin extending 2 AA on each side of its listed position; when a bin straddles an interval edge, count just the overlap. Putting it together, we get 1.05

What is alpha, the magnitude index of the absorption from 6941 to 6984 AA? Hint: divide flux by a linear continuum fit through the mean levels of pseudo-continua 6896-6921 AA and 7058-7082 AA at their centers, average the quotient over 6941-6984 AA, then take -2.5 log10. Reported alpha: 0.02 mag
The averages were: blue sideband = 10.9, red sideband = 10.4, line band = 10.5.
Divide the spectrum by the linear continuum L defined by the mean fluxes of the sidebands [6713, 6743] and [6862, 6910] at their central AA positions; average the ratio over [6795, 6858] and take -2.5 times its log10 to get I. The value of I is 0.15 mag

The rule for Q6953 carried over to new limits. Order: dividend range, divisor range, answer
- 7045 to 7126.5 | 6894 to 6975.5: 1.01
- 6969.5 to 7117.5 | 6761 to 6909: 1.05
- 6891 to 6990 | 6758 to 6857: 1.06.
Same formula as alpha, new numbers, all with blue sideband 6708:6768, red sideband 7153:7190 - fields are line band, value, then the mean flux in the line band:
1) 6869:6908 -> 0.075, 10.8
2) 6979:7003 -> 0.038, 10.5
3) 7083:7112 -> 0.024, 10.1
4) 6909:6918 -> 0.050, 10.9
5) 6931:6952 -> 0.078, 10.4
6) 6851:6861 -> 0.120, 10.5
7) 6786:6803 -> 0.172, 10.3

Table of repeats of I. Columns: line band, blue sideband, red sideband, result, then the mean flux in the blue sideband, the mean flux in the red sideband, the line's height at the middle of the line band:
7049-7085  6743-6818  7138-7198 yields -0.05 mag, 10.3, 9.85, 9.97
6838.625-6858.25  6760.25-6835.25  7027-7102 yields -0.01 mag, 10.4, 10.4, 10.4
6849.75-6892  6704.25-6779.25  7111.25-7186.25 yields 0.08 mag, 12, 9.88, 11.3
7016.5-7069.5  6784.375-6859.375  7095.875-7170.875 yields -0.04 mag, 10.5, 9.93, 10.1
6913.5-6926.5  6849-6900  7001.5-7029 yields 0.01 mag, 10.6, 10.7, 10.6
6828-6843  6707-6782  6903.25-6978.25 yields 0.08 mag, 12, 10.6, 11.3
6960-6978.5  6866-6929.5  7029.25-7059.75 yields 0.01 mag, 10.7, 10.6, 10.7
